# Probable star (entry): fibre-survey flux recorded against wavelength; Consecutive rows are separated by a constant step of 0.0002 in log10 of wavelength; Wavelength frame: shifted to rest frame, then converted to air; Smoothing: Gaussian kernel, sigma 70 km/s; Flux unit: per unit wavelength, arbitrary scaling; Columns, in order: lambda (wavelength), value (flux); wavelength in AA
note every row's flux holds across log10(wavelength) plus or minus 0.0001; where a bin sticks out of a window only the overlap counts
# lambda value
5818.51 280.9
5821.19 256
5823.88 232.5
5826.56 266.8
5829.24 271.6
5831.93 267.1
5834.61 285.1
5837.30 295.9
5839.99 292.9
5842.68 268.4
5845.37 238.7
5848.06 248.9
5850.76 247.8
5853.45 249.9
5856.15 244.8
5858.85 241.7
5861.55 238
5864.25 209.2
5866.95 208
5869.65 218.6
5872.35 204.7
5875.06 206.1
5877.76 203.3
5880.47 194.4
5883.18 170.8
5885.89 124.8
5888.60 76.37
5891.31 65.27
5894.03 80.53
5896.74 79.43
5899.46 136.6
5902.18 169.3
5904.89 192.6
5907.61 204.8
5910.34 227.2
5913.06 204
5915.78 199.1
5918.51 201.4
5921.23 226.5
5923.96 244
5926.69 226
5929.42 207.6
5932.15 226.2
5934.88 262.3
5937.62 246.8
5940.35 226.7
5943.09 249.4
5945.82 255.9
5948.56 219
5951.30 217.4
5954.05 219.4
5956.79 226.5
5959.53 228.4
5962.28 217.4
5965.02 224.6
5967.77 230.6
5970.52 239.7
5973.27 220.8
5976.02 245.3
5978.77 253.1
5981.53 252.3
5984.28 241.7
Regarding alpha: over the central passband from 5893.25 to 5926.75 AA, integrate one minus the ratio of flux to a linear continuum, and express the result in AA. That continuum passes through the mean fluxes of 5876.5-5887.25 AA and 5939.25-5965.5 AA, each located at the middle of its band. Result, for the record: 2.1 AA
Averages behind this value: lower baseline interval 173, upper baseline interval 229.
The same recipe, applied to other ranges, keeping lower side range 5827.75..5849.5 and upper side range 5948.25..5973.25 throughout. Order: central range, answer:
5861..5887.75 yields 6.6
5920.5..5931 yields 0.5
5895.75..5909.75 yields 4.8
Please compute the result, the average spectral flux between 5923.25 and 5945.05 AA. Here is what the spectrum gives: 236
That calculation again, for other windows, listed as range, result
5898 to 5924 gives 198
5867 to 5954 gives 193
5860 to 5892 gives 179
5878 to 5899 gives 119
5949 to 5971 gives 225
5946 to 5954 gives 224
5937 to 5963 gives 231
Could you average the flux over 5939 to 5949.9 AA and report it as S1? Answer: 238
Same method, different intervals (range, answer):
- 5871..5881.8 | 202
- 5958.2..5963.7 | 223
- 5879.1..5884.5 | 183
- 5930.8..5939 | 245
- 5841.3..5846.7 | 254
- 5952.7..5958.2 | 223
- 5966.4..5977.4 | 234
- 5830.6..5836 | 276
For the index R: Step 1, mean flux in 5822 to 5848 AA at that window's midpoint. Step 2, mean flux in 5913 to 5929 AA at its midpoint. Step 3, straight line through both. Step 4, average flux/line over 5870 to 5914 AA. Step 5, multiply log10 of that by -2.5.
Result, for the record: 0.415 mag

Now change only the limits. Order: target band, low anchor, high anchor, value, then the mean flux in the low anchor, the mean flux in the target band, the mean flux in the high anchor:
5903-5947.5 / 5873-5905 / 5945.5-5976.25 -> -0.21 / 141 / 224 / 227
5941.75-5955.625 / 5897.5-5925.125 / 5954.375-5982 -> -0.06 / 198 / 232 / 233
